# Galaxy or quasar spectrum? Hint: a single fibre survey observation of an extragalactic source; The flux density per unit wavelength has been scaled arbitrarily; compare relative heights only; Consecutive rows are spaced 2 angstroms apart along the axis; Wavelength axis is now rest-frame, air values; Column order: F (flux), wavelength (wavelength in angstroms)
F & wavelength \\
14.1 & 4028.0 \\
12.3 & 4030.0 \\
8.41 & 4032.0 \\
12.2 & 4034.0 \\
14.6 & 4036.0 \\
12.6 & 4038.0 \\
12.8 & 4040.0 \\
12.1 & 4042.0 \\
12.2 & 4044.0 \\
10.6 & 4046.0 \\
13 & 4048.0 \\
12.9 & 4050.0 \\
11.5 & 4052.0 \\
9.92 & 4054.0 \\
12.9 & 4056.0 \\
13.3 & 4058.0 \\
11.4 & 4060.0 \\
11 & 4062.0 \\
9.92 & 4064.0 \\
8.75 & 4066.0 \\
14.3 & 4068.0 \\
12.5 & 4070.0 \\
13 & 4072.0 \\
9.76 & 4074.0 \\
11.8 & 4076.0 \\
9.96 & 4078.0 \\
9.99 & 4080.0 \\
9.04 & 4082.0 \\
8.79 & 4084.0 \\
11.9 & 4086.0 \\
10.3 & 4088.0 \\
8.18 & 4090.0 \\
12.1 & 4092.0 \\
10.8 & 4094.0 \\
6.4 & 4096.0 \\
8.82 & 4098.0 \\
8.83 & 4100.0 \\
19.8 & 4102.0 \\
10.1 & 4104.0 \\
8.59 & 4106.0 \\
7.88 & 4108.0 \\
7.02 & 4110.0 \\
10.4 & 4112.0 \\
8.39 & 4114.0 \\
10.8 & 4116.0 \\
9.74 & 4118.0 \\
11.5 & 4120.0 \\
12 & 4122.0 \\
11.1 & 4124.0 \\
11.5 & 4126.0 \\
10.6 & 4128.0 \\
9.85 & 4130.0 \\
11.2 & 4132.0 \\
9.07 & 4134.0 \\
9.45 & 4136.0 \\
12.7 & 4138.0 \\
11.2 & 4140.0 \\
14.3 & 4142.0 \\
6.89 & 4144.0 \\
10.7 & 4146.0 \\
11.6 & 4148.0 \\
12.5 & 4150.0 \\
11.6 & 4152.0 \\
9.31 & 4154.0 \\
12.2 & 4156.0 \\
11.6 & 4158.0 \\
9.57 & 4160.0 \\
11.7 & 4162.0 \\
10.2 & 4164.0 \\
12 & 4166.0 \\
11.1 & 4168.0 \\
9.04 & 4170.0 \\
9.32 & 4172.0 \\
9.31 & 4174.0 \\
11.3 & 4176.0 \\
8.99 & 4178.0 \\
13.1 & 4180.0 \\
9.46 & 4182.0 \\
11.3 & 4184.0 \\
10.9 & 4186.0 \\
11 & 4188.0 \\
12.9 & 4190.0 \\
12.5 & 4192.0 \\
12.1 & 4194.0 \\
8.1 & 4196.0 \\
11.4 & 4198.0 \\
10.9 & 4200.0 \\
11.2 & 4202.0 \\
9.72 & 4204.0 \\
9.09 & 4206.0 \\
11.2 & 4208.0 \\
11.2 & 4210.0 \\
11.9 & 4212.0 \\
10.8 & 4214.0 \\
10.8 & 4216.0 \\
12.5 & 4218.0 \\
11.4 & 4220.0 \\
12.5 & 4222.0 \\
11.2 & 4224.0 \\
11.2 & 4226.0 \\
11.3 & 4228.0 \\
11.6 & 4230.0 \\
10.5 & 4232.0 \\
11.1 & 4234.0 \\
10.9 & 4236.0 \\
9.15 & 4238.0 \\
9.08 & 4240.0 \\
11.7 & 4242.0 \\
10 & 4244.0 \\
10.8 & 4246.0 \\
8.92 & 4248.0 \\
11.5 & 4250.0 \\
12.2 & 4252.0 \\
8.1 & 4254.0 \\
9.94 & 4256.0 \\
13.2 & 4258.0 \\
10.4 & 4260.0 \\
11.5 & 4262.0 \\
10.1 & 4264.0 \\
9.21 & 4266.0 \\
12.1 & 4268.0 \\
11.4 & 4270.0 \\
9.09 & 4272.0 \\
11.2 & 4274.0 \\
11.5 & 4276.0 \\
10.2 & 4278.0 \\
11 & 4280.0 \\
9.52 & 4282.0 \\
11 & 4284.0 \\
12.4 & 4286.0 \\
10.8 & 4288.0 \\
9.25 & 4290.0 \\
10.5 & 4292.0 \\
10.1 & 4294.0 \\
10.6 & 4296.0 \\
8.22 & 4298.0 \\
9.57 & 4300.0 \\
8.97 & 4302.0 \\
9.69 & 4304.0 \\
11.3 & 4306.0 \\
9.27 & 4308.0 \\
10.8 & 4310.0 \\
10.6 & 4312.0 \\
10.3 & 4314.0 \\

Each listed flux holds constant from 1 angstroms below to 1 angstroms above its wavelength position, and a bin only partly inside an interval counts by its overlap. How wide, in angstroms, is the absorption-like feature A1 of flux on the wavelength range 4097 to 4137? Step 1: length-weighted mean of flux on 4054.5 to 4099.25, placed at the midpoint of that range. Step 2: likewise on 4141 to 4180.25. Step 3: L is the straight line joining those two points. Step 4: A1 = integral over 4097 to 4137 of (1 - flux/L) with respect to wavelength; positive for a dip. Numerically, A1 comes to 1.4 angstroms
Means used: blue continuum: 10.7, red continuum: 10.8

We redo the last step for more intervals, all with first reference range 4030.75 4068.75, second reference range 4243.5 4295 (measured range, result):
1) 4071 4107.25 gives 3.60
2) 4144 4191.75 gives 1.37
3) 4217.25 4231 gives -1.01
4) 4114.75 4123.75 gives 0.38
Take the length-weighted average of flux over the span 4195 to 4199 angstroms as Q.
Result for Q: 9.75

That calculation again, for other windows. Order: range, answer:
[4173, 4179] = 9.87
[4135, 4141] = 11.1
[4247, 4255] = 10.2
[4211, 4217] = 11.2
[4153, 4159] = 11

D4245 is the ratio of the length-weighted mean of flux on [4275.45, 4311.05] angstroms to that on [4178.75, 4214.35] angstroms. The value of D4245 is 0.9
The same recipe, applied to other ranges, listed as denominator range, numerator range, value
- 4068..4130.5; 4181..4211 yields 1.04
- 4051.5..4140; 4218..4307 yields 1.00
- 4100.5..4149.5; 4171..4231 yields 1.03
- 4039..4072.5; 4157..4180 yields 0.88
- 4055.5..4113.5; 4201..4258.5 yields 1.03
